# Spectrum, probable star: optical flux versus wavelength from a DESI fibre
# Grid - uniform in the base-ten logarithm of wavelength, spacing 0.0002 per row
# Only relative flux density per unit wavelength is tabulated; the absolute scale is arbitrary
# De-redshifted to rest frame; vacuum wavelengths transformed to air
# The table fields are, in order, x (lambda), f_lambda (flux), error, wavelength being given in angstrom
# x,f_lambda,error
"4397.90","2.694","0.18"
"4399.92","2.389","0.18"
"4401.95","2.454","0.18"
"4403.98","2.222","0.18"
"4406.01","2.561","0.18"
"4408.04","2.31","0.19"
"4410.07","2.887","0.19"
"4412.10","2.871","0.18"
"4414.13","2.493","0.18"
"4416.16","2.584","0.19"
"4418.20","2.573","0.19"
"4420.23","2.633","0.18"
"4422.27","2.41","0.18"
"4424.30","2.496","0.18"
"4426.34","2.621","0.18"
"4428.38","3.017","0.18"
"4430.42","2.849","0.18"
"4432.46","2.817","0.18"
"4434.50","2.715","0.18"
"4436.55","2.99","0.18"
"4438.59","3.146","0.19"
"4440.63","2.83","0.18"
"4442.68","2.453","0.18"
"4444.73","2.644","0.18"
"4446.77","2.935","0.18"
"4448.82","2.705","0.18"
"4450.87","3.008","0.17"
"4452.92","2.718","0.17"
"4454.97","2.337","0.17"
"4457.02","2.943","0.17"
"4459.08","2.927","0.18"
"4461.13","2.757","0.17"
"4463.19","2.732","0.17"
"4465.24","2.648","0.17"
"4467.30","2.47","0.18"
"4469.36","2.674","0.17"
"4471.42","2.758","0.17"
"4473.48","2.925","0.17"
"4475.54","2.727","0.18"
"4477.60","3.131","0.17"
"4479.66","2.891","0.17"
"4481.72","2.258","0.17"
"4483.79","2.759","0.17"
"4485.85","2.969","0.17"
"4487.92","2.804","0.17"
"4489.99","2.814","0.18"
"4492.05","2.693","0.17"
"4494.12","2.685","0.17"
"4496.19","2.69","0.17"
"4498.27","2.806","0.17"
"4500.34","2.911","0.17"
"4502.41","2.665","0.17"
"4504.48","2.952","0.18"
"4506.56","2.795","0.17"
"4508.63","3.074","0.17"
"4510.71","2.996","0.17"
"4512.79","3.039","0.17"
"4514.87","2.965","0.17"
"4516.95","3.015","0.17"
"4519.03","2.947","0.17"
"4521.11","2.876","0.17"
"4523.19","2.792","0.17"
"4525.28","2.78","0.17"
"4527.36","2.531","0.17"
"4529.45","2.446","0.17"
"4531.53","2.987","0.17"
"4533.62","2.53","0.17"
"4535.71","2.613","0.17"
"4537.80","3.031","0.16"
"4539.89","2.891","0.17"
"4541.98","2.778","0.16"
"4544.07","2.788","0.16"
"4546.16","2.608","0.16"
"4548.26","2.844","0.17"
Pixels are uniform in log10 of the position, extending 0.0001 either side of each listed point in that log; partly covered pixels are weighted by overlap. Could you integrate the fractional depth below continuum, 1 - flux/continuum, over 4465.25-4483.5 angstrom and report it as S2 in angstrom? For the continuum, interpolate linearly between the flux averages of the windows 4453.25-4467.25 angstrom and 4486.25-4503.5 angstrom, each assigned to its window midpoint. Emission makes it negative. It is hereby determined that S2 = 0.0 angstrom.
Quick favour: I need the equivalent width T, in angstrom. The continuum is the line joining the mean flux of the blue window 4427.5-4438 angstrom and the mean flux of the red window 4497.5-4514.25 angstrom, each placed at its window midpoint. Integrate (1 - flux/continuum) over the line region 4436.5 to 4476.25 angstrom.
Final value 1.82 angstrom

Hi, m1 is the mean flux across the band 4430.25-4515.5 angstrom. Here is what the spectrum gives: 2.8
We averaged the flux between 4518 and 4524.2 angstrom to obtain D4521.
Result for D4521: 2.87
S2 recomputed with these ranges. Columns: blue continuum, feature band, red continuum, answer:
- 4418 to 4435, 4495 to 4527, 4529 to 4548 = -1.6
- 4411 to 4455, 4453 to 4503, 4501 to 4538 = 0.6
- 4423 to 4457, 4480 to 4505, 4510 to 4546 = 0.4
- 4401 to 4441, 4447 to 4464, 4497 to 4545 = -0.3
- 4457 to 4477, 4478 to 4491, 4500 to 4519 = 0.3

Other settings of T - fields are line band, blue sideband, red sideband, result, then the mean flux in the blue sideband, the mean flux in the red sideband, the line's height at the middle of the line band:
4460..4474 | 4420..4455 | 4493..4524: 0.5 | 2.75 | 2.88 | 2.81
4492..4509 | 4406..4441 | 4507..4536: 0.0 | 2.71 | 2.83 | 2.81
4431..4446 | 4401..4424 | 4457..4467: -0.8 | 2.54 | 2.76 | 2.66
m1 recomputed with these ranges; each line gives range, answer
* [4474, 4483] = 2.76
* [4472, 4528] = 2.83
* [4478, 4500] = 2.75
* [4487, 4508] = 2.79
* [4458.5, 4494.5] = 2.76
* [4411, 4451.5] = 2.74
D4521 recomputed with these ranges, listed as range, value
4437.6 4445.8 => 2.77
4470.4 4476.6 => 2.81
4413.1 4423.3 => 2.54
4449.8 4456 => 2.69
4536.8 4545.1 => 2.87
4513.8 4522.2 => 2.95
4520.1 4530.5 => 2.69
